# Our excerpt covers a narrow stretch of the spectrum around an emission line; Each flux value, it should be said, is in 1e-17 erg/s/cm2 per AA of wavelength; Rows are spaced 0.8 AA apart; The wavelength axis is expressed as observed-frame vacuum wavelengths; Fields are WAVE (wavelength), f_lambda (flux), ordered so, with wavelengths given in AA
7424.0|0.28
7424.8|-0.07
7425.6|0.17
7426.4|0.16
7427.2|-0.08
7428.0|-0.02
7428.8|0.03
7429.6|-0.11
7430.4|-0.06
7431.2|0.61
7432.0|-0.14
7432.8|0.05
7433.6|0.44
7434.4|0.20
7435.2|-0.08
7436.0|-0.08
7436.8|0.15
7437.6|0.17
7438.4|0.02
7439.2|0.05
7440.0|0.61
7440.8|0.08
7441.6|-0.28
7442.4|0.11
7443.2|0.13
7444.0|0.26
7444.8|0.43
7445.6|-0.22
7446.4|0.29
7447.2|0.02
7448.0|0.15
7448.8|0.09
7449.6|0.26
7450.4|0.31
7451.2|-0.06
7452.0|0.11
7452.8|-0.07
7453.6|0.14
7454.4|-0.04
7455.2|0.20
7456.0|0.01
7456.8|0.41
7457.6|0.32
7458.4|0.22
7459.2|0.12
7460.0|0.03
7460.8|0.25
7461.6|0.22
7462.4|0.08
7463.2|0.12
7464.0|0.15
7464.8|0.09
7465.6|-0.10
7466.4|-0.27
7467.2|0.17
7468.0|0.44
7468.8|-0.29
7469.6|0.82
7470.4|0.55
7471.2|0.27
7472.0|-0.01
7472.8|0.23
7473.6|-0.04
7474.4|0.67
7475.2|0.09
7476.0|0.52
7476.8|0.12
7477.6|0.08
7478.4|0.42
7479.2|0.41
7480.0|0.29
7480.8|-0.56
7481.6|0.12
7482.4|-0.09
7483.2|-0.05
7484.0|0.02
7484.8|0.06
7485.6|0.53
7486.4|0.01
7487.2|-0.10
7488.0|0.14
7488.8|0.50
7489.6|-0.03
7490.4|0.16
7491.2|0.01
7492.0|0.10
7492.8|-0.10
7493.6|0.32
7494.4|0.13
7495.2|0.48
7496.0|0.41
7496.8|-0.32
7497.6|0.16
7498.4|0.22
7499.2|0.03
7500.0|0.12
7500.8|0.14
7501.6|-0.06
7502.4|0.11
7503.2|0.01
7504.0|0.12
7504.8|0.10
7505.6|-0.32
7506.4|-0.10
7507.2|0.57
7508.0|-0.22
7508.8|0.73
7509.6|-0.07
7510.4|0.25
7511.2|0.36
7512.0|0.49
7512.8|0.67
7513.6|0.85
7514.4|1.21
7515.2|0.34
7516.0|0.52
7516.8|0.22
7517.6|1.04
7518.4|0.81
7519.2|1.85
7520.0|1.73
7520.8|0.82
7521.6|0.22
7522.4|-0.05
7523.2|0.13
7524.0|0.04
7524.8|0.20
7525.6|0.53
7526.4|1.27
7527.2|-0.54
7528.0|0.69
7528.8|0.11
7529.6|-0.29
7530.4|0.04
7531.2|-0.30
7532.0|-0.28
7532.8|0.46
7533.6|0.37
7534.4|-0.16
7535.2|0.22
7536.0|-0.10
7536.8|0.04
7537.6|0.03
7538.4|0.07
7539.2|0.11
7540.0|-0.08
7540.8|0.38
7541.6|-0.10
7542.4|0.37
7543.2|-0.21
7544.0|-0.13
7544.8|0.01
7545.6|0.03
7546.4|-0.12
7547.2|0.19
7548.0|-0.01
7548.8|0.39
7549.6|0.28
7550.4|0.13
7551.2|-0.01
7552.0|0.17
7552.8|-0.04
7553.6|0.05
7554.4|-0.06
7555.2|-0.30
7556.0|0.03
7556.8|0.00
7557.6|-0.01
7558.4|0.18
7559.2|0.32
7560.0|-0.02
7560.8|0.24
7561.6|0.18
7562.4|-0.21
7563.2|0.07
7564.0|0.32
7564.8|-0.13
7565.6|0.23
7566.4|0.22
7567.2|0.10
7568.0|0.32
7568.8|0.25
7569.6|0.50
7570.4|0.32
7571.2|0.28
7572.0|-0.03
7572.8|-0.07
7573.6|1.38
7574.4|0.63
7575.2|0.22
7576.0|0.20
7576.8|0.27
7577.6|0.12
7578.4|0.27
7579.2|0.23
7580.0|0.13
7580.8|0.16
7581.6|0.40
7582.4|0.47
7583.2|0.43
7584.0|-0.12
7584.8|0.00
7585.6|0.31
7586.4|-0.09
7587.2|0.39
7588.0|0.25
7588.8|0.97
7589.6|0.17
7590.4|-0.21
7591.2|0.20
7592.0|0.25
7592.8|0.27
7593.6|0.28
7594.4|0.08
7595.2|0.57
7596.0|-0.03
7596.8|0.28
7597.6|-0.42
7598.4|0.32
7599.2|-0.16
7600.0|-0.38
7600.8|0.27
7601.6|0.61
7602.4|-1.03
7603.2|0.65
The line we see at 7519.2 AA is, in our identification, [O II] 3727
